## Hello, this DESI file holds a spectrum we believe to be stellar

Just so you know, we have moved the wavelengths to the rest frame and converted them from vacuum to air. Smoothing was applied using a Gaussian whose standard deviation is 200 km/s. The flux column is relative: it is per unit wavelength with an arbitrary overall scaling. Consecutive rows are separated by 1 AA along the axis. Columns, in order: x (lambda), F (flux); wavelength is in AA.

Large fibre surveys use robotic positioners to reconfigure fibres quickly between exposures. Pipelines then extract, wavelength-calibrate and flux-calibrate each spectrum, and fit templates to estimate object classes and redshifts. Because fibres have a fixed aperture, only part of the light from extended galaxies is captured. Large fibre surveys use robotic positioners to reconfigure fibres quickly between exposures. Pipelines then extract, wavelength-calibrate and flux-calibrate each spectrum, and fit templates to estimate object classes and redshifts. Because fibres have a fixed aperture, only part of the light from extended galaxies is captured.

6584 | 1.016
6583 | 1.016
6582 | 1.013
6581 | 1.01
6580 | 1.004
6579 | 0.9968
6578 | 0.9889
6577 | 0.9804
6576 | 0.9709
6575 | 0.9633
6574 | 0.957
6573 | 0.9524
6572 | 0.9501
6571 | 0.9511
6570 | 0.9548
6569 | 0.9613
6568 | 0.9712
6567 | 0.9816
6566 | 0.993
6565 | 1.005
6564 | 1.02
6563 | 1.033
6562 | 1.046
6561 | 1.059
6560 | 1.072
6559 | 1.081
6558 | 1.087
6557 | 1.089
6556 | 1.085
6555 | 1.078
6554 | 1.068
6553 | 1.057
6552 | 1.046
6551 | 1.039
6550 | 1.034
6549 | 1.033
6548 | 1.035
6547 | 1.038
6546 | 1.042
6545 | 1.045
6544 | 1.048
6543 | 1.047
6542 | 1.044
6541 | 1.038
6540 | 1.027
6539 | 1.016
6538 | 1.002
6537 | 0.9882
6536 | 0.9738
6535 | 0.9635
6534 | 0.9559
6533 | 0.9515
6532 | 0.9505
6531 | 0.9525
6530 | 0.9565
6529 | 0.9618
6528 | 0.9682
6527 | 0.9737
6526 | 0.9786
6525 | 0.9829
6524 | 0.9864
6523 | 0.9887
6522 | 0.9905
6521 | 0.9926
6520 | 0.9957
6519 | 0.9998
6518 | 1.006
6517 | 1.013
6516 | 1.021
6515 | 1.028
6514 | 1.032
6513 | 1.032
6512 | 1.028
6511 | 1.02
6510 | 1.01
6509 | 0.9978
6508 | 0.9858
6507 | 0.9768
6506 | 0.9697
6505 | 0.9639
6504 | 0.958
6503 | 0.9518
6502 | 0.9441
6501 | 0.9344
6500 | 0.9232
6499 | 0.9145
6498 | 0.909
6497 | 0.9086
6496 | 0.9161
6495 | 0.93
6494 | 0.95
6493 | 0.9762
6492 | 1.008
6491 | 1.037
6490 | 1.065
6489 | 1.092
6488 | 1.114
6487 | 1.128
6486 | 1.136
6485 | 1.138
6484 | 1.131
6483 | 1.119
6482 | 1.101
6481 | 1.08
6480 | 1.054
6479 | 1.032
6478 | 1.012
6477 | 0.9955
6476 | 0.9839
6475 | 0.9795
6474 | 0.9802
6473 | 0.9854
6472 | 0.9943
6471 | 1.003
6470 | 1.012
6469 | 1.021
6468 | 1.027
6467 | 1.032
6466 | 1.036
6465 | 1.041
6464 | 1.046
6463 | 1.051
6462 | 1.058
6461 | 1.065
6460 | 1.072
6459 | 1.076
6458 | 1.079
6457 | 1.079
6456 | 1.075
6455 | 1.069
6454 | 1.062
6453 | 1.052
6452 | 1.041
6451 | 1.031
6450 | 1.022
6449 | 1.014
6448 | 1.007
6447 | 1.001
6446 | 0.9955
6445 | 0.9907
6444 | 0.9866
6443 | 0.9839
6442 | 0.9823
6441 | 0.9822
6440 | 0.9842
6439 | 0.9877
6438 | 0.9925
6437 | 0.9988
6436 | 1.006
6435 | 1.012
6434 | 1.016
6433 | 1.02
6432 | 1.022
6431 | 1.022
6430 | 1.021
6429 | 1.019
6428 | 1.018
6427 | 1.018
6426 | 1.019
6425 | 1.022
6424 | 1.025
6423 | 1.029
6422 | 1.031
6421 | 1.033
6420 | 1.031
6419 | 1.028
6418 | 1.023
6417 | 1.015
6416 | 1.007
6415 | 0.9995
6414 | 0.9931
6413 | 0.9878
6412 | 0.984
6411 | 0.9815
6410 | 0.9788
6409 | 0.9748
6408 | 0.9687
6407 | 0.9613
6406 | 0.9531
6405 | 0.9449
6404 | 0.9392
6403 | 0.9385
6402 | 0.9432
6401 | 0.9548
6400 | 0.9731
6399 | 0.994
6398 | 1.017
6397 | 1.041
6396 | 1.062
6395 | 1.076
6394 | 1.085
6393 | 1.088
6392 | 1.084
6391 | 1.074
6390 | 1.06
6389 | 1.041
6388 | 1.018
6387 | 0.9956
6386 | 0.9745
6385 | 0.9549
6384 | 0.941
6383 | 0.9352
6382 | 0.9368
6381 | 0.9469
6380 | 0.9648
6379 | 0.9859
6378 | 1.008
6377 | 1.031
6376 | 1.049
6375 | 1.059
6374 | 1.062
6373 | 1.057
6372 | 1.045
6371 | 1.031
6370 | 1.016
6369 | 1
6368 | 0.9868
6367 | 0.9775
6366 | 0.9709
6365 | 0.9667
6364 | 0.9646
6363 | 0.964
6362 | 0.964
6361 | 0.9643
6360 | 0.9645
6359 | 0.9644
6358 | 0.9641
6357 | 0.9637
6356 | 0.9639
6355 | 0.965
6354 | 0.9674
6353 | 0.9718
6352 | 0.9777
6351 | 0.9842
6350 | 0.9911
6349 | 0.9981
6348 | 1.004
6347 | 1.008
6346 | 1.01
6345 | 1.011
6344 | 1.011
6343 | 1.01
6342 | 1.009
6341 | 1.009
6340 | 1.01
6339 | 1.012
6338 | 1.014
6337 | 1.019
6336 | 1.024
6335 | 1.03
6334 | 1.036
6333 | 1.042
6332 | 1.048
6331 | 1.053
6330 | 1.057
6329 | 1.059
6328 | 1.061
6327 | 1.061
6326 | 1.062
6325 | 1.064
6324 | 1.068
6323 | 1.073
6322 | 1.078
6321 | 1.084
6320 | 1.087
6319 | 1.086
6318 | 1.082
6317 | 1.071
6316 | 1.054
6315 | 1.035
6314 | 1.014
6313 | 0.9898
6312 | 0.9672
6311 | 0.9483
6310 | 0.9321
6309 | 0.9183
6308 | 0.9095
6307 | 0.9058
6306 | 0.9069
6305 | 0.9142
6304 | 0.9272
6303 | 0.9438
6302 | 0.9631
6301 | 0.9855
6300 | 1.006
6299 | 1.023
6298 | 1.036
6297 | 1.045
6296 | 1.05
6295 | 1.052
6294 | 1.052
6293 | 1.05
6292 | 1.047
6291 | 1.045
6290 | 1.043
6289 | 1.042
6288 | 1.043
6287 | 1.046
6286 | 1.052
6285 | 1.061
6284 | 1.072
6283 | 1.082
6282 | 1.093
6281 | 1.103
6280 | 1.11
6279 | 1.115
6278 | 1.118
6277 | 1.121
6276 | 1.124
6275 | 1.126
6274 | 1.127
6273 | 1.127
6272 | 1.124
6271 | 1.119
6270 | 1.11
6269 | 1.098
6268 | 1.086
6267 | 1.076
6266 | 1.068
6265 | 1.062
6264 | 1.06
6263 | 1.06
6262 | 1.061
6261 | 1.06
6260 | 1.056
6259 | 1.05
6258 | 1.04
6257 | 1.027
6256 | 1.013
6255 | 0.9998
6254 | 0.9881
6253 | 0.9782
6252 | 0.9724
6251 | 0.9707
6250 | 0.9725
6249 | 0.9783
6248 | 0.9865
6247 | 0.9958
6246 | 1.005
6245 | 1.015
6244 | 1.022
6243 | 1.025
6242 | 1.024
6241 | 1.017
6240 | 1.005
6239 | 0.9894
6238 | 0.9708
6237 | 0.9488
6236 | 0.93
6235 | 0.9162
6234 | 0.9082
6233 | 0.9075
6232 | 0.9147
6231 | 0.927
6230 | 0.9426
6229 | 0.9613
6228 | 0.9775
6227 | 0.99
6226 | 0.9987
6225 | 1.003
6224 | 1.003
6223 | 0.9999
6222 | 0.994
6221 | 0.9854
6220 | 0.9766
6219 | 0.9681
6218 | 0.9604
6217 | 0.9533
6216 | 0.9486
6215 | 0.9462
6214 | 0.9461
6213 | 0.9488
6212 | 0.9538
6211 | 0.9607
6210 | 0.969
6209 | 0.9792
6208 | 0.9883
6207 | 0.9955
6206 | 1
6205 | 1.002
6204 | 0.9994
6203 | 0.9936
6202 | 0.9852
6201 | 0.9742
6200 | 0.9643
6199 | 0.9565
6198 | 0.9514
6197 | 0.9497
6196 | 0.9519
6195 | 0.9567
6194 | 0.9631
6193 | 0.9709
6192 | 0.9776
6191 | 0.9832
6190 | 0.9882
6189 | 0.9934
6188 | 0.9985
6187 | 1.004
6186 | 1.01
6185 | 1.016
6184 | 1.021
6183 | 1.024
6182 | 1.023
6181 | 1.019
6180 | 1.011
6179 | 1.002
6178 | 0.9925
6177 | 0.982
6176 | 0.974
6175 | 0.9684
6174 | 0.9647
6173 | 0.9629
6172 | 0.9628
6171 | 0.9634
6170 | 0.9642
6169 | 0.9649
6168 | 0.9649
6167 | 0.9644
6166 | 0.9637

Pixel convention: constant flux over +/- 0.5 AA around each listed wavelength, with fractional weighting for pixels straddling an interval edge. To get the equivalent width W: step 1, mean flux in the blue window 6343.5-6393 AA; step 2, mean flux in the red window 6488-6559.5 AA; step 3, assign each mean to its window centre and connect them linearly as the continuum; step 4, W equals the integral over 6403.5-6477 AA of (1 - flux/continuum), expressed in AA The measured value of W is -1.1 AA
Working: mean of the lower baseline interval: 0.996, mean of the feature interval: 1.01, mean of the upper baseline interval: 1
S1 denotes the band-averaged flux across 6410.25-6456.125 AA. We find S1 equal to 1.01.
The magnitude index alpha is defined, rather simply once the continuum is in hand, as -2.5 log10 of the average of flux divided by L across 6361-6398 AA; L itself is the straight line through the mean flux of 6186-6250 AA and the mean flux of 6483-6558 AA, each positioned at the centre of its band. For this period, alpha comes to -0.02 mag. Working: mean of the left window 0.975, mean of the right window 1.01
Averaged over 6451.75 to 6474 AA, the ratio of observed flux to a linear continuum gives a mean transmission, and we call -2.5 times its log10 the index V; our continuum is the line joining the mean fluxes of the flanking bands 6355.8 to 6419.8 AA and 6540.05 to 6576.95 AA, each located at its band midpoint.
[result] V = -0.04 mag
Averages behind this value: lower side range 0.997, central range 1.04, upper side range 1.02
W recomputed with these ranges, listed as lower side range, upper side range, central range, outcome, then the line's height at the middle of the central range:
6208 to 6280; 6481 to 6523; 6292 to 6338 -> -0.4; 1.01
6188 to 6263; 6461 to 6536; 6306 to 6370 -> -1.0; 0.991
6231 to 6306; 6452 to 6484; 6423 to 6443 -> 0.6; 1.04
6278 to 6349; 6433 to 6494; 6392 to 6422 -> 0.9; 1.03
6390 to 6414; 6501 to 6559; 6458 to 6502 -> -0.8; 1.01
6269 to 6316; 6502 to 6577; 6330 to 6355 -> 0.5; 1.03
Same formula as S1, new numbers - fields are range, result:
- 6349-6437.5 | 1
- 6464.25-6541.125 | 1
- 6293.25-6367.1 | 1.01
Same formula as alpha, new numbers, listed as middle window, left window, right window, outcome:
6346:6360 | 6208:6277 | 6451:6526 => 0.036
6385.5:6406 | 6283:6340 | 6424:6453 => 0.000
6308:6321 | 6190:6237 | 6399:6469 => -0.029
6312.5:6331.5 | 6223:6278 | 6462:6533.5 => -0.046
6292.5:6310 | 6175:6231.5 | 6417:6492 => 0.023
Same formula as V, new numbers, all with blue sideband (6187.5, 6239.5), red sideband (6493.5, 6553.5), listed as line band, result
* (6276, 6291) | -0.112 mag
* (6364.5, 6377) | -0.043 mag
